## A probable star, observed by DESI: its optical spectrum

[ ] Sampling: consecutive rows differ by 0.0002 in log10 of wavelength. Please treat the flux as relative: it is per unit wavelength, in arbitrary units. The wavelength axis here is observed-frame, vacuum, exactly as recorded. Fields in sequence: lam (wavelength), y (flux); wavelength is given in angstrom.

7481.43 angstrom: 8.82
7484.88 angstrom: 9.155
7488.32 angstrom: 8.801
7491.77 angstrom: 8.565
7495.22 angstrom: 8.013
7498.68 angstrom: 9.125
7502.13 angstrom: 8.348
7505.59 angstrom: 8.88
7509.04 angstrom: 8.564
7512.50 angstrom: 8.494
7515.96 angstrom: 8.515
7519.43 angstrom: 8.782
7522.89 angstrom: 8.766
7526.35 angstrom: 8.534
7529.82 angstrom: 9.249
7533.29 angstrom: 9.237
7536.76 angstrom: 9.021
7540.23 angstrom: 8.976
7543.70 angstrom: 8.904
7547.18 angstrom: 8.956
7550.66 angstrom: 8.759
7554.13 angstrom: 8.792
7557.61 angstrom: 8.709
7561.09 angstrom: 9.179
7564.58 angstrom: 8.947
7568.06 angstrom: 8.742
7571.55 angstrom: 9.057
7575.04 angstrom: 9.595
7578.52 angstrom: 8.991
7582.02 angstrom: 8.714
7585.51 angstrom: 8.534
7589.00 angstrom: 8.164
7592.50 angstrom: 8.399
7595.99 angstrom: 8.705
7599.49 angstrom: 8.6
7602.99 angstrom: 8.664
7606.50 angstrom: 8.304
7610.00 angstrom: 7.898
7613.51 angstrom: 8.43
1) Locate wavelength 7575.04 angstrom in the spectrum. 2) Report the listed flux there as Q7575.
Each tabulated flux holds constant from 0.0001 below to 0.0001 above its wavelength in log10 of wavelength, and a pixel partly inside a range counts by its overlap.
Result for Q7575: 9.595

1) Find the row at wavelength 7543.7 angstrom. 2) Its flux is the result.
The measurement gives 8.904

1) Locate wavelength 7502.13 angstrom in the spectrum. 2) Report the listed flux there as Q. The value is 8.348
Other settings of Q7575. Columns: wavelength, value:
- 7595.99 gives 8.705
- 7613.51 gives 8.43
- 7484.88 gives 9.155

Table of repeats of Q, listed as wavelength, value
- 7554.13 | 8.792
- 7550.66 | 8.759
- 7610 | 7.898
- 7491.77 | 8.565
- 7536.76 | 9.021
